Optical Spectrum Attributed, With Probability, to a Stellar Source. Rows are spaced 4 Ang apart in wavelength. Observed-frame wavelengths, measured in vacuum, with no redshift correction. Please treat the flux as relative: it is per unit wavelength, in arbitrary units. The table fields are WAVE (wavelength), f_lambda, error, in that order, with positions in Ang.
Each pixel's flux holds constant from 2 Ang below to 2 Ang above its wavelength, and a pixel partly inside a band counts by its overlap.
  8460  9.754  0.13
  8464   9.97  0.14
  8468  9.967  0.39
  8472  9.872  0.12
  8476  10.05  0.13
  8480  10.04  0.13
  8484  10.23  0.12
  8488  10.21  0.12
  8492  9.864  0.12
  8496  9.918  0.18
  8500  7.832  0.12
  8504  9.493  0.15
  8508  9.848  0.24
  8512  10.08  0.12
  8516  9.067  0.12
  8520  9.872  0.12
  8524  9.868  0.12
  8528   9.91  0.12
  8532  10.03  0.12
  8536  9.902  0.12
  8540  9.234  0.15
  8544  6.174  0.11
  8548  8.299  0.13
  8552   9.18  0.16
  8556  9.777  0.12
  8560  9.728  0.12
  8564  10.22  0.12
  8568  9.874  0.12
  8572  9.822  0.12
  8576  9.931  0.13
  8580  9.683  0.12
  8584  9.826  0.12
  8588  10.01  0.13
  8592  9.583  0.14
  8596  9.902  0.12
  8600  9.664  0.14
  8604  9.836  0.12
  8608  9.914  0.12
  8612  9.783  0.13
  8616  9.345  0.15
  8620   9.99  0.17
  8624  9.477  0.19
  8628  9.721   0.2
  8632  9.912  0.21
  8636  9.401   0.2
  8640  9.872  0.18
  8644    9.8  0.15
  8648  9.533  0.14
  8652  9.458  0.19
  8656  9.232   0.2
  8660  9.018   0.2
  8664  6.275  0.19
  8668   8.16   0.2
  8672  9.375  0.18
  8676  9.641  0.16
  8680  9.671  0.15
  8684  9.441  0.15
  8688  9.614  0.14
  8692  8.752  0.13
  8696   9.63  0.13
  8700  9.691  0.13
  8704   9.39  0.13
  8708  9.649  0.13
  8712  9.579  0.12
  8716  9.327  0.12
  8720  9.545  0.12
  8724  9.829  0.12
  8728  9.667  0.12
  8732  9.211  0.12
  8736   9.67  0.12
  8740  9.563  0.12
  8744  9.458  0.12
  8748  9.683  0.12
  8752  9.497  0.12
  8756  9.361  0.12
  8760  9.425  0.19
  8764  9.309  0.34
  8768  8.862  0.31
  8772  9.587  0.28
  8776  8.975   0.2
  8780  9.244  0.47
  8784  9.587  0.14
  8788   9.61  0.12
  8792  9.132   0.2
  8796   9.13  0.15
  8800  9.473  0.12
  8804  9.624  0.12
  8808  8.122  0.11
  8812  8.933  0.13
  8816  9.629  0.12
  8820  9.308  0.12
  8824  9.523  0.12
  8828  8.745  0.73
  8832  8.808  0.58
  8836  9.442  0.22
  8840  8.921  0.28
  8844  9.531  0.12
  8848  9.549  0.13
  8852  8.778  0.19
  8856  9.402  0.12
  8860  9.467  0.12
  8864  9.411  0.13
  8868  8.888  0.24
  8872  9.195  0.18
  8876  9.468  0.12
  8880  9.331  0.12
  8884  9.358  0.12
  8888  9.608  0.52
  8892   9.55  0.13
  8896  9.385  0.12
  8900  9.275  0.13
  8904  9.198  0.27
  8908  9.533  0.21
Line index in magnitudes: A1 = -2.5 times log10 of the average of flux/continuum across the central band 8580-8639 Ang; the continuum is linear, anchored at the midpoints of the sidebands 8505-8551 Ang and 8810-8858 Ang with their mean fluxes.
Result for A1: -0.05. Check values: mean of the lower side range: 9.3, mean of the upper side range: 9.21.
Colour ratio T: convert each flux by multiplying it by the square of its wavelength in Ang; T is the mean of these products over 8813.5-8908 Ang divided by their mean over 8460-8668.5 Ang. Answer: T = 1.04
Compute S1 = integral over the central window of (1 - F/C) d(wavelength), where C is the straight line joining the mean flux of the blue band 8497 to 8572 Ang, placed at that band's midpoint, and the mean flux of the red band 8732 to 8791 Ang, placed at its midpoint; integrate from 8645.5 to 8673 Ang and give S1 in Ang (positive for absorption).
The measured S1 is 1.97 Ang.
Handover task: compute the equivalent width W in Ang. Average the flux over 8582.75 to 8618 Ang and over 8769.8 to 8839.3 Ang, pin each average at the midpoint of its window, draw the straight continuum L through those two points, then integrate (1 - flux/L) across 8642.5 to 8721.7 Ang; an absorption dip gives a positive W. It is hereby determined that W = 2.56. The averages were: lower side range 9.76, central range 9.23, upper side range 9.22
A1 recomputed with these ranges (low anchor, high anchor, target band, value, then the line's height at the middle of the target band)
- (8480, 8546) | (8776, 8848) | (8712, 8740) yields -0.03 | 9.3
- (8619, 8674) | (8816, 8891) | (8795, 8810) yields 0.02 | 9.26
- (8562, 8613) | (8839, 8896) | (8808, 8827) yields 0.03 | 9.42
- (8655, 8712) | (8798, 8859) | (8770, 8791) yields -0.03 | 9.17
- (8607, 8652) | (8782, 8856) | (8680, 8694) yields 0.03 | 9.55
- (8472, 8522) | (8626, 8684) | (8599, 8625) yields -0.04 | 9.36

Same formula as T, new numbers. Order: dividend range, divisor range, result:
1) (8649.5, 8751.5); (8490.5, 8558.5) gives 1.04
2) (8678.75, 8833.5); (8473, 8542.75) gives 1.02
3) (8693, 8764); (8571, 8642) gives 1.00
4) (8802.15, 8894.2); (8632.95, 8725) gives 1.03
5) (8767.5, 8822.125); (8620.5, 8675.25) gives 1.04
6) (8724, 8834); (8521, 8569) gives 1.05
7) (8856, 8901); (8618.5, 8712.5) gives 1.05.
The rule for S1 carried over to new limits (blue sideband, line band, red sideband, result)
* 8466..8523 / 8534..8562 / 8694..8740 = 2.3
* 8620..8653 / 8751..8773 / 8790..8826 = 0.0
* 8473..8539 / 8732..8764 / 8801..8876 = -0.5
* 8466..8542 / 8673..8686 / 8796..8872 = -0.2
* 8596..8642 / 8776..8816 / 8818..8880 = 0.6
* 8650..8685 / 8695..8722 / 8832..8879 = -1.7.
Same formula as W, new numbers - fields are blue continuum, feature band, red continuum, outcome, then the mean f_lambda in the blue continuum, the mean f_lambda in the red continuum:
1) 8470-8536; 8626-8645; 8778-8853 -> -0.4 Ang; 9.77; 9.22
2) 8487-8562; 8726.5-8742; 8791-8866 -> -0.4 Ang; 9.37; 9.21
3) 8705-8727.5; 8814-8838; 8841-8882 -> 0.3 Ang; 9.58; 9.29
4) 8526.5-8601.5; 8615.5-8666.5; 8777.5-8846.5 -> 0.7 Ang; 9.51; 9.22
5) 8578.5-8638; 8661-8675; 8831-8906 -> 2.2 Ang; 9.74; 9.3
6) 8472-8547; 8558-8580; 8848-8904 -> -0.9 Ang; 9.53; 9.32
